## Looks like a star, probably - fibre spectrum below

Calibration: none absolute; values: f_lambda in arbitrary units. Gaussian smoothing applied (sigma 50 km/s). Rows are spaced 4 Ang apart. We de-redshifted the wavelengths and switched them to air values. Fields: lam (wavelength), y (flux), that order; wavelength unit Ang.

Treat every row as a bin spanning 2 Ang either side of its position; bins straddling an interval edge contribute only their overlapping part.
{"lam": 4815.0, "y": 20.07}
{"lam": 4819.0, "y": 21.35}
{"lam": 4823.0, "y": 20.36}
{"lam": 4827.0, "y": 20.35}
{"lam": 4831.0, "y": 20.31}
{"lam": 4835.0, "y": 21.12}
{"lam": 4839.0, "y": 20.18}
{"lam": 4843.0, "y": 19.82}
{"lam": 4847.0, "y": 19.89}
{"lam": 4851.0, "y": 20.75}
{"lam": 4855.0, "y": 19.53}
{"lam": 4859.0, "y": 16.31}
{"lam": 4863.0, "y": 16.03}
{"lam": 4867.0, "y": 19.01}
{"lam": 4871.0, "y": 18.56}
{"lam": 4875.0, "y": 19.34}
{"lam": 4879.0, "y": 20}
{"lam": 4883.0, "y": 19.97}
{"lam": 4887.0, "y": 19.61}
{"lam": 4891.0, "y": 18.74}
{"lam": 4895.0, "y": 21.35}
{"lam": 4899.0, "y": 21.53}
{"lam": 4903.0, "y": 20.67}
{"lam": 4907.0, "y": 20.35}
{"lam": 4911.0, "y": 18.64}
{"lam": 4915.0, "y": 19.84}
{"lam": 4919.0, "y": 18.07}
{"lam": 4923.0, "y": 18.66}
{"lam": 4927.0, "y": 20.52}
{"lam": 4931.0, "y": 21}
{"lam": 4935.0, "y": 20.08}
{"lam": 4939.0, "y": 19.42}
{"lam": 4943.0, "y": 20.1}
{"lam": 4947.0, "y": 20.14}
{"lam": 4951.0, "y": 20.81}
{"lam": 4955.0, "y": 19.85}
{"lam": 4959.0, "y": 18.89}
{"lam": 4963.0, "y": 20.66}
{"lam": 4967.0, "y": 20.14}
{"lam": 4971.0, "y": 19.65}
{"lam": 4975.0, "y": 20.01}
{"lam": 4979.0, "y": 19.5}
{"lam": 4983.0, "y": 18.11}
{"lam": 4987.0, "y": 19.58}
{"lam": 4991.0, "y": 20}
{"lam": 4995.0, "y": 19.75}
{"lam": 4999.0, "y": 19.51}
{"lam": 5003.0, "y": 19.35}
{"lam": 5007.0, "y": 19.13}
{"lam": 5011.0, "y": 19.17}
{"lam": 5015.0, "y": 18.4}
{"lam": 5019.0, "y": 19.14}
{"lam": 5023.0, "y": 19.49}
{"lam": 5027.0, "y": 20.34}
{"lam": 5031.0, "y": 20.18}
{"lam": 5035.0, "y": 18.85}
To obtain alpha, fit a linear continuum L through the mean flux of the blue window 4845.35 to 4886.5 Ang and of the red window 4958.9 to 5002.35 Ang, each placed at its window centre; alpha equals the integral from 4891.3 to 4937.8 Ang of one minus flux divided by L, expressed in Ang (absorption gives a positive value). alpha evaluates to -1.8 Ang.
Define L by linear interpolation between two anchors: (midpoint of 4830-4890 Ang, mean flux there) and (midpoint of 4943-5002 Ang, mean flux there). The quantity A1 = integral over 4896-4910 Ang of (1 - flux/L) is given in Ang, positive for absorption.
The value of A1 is -0.9 Ang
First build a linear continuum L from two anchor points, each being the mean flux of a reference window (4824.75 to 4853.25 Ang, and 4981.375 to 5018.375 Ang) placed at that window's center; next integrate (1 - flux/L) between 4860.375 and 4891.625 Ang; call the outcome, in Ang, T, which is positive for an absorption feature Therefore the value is 1.89 Ang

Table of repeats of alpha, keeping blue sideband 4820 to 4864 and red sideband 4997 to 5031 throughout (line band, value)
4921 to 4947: -0.65 Ang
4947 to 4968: -0.67 Ang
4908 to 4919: 0.22 Ang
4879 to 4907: -1.06 Ang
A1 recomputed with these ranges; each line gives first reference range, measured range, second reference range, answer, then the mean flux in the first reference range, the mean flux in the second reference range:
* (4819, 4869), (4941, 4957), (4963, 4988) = -0.53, 19.5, 19.6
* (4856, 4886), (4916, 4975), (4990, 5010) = -2.36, 18.5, 19.5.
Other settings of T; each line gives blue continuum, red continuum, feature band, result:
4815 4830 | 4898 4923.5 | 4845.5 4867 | 1.8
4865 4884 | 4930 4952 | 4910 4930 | 0.7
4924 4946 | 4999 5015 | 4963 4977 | -0.3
